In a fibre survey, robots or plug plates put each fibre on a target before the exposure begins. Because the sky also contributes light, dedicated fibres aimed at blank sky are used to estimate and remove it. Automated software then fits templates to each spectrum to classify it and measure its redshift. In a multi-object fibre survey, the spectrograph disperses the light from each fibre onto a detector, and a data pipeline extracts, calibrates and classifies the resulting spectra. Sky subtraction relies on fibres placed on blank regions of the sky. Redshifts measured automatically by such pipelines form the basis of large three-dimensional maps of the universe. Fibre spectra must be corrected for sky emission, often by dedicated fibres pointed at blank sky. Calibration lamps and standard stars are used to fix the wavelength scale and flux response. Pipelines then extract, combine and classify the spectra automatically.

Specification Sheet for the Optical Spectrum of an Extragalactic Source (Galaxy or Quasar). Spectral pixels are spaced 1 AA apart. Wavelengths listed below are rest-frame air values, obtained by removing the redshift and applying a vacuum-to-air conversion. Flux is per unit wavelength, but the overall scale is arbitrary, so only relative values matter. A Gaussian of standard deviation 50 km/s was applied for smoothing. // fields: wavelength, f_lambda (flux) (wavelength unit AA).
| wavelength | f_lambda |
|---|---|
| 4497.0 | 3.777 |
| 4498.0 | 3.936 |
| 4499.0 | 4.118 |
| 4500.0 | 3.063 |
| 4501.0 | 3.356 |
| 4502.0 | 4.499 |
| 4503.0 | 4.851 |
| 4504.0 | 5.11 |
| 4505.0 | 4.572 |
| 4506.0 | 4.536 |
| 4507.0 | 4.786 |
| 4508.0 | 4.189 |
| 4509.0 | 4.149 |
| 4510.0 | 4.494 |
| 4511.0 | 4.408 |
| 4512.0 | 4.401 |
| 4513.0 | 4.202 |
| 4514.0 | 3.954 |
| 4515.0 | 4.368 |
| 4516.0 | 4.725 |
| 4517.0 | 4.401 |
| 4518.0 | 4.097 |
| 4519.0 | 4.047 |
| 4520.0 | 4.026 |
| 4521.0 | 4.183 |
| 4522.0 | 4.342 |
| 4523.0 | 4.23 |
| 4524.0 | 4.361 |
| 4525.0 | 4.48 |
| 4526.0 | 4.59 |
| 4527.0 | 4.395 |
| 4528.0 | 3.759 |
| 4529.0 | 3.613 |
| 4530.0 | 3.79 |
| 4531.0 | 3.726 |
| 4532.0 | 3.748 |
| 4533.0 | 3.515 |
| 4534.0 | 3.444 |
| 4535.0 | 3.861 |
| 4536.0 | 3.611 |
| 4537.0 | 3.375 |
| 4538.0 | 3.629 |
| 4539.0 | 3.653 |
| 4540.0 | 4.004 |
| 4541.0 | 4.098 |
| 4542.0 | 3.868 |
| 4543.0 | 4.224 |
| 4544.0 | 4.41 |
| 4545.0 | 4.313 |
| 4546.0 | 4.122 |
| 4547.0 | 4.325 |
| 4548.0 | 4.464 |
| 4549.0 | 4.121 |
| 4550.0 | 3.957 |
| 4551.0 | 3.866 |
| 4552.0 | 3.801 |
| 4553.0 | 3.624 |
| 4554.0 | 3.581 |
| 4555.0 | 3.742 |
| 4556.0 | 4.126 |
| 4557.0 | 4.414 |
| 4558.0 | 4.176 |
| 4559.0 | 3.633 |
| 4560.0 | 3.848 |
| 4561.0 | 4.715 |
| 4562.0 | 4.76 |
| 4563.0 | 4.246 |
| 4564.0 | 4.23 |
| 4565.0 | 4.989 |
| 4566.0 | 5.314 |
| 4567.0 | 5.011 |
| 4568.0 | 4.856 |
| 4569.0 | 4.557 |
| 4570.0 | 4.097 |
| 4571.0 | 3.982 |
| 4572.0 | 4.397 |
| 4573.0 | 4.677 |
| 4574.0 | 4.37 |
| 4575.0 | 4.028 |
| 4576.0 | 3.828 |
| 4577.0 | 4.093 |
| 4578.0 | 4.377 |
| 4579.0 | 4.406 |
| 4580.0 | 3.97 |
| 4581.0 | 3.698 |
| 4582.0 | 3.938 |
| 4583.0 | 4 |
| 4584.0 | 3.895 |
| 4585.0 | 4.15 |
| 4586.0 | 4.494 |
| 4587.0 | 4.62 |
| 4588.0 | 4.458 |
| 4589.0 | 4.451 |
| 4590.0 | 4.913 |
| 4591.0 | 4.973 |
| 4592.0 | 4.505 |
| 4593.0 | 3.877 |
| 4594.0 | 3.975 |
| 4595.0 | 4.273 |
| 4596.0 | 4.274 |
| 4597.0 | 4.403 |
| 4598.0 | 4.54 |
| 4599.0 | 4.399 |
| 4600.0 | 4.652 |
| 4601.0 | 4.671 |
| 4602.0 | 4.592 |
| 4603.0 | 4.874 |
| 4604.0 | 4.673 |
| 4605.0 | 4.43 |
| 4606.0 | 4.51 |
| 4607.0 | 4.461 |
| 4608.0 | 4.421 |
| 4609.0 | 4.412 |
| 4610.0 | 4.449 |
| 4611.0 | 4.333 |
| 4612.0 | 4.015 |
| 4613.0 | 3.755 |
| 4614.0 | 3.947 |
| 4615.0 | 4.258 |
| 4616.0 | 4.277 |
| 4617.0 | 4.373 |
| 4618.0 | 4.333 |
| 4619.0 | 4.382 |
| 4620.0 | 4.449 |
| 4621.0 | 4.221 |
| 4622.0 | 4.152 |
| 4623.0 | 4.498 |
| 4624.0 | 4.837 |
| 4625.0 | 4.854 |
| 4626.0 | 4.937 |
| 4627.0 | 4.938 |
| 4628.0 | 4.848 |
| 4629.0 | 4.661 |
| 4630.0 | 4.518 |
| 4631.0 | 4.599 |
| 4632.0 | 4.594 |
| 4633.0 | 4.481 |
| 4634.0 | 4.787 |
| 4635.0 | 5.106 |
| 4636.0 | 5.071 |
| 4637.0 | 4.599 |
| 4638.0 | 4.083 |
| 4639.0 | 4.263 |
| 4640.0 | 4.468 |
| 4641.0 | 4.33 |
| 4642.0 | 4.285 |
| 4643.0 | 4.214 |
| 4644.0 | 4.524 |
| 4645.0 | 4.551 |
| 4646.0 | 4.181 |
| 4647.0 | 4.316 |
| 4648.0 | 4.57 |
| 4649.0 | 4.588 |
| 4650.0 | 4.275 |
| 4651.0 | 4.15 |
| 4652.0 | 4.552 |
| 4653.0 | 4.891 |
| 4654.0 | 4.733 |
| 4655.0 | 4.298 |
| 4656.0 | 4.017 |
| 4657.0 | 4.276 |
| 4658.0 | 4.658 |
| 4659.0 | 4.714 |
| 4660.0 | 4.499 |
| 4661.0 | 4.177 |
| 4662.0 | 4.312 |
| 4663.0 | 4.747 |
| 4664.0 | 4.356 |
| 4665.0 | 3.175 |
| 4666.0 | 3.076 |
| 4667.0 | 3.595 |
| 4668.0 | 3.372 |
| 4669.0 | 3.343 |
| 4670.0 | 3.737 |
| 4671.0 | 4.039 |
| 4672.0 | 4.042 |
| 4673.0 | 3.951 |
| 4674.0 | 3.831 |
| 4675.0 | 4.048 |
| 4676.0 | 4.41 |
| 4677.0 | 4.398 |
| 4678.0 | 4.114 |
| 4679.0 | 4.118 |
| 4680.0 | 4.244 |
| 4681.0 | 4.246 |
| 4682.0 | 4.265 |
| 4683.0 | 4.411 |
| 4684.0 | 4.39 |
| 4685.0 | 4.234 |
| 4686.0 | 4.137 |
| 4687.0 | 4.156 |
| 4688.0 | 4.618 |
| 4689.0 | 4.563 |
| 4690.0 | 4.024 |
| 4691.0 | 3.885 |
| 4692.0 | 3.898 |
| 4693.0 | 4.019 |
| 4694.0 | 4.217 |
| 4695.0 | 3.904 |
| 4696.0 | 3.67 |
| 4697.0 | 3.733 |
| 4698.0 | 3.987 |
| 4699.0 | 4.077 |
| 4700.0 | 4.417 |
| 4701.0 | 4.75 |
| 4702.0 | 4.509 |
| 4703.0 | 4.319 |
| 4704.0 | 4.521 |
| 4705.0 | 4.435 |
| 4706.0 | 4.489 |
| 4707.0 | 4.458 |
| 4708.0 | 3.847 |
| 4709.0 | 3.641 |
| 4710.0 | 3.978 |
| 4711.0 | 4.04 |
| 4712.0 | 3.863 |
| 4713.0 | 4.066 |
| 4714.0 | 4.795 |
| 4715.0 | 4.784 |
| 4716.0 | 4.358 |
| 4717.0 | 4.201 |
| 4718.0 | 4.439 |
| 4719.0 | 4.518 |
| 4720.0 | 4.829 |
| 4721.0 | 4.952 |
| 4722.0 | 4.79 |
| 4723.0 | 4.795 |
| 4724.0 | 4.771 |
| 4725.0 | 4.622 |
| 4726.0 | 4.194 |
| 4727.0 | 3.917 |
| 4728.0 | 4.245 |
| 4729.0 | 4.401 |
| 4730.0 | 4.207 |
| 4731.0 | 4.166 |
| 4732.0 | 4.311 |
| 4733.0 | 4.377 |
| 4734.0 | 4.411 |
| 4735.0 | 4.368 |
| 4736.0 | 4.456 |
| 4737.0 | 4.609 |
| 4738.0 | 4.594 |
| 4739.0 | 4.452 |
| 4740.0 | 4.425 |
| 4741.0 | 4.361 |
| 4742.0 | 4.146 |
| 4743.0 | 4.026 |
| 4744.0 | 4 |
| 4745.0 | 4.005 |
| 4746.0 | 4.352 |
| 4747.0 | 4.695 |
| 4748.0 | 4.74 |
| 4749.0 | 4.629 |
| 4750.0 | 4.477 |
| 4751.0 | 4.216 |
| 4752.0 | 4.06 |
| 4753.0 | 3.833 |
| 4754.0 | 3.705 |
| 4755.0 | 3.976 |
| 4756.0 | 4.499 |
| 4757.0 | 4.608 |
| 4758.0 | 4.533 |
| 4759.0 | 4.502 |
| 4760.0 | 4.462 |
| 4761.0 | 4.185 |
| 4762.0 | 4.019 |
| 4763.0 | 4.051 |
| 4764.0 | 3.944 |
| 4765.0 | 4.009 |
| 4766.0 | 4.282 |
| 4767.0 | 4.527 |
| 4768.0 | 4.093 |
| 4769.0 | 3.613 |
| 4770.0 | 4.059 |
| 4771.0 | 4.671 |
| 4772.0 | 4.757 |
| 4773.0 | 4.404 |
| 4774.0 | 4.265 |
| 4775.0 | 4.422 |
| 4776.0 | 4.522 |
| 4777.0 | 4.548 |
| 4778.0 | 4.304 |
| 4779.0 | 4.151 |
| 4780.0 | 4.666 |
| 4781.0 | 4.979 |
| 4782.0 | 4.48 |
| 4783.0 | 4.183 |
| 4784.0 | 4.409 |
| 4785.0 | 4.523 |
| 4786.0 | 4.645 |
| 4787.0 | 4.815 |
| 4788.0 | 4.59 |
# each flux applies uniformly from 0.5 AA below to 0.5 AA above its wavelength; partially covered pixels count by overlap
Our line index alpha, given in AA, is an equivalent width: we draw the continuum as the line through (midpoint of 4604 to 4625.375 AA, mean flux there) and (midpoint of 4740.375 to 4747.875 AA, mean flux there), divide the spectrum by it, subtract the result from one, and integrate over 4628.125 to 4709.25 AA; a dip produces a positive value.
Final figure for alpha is 1.00 AA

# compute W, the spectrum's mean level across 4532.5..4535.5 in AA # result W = 3.61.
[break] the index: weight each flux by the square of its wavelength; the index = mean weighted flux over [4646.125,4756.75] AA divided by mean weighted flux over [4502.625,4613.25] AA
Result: 1.1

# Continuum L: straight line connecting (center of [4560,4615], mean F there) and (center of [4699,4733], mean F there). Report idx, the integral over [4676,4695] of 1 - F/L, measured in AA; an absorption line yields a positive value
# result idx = 0.7 AA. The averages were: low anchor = 4.38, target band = 4.22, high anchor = 4.38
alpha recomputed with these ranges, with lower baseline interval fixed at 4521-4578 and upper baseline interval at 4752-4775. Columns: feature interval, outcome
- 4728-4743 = -0.5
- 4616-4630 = -1.3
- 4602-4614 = -0.7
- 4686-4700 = 0.4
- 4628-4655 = -2.2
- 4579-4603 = -1.2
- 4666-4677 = 0.9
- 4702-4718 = -0.2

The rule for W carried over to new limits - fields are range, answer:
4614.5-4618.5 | 4.31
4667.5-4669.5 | 3.36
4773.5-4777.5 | 4.44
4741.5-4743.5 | 4.09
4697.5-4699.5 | 4.03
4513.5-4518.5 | 4.31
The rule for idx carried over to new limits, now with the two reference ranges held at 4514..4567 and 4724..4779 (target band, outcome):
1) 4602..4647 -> -3.15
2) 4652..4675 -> 0.69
